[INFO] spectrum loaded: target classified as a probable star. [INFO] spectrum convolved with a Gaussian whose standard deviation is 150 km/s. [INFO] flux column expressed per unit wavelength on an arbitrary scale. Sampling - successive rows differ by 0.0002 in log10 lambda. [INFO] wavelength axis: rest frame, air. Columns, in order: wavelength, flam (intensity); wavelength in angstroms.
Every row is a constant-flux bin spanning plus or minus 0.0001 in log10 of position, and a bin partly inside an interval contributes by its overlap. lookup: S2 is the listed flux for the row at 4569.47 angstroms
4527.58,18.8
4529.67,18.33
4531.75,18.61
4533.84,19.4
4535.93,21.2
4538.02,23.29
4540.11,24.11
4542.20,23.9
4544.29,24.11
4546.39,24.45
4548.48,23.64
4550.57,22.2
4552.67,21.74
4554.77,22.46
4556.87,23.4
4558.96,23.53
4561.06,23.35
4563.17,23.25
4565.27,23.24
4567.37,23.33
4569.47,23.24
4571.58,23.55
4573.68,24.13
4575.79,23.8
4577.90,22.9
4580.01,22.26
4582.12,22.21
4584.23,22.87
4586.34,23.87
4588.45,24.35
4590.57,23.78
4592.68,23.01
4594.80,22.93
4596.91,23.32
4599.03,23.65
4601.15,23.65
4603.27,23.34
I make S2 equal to 23.24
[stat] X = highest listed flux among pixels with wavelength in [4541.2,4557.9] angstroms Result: 24.45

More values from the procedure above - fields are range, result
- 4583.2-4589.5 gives 24.35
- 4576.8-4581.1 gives 22.9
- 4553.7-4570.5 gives 23.53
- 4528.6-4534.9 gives 19.4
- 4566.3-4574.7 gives 24.13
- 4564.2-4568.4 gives 23.33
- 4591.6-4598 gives 23.32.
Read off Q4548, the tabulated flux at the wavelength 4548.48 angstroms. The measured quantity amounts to 23.64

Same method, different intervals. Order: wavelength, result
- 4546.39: 24.45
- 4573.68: 24.13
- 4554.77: 22.46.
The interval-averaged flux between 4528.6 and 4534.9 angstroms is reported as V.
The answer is 18.8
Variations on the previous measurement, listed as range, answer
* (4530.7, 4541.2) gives 21.3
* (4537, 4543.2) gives 23.8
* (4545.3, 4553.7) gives 23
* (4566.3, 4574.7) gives 23.6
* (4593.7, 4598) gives 23.1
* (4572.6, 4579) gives 23.6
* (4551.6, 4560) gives 22.8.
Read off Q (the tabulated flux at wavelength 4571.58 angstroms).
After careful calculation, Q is 23.55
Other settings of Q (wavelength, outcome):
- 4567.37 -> 23.33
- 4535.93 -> 21.2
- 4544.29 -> 24.11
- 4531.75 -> 18.61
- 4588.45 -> 24.35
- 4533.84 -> 19.4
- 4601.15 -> 23.65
